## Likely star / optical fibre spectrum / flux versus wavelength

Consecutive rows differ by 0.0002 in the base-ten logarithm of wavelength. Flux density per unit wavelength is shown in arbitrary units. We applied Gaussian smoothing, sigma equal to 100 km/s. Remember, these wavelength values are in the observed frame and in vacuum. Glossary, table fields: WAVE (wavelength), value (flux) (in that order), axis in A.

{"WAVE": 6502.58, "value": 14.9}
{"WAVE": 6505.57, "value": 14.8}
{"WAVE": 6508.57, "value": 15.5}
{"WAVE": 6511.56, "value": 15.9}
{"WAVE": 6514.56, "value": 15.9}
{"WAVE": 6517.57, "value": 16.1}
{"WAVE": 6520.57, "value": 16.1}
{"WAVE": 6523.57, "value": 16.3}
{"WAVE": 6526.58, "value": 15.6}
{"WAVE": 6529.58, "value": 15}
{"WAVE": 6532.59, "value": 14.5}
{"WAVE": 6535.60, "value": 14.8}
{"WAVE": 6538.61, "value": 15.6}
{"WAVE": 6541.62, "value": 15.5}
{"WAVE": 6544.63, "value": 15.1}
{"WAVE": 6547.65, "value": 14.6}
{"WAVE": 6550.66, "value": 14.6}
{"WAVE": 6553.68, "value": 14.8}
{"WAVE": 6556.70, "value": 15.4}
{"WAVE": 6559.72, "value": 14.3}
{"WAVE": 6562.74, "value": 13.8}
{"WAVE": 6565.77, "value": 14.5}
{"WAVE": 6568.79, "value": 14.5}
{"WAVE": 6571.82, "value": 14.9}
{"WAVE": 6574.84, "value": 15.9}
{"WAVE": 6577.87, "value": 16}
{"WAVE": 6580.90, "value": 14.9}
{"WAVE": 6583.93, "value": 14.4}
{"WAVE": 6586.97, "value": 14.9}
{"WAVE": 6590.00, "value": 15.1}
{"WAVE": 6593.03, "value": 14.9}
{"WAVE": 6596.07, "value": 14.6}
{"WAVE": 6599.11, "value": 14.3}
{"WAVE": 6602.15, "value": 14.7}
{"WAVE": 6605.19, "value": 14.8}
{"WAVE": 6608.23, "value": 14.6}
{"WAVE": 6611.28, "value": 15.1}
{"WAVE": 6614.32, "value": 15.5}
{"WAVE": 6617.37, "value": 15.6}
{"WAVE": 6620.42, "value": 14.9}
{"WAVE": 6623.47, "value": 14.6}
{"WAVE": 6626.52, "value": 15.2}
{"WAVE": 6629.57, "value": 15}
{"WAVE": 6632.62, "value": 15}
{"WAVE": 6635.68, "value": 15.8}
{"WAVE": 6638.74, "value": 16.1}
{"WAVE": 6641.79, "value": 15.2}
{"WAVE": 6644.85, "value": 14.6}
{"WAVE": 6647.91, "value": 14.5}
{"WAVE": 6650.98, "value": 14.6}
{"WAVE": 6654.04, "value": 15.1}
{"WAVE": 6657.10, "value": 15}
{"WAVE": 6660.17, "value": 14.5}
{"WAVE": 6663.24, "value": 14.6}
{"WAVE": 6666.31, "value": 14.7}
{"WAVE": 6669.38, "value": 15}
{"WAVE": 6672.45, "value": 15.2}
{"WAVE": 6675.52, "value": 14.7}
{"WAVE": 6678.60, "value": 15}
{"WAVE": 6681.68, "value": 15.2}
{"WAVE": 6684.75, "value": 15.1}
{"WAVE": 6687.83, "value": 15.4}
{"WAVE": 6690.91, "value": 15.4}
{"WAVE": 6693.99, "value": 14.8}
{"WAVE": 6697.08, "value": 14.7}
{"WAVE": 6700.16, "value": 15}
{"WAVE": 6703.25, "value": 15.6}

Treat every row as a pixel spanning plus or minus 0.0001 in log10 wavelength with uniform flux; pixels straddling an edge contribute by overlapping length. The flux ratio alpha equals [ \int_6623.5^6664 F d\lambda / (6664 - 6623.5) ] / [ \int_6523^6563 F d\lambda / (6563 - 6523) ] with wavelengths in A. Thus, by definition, 1.0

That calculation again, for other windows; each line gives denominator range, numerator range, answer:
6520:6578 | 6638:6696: 0.99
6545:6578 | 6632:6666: 1.01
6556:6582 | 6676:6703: 1.01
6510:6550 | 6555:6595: 0.96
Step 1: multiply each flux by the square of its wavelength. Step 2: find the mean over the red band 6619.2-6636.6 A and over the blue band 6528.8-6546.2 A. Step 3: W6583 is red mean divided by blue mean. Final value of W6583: 1.0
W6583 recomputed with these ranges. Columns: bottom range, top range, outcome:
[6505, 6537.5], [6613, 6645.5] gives 1.01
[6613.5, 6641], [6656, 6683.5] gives 0.99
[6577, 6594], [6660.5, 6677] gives 1.01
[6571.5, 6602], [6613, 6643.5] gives 1.03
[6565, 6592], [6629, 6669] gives 1.02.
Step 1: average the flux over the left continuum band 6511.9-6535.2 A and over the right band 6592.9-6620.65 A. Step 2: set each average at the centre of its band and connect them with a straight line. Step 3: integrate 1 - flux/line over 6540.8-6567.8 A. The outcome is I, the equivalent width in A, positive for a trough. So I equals 1.1 A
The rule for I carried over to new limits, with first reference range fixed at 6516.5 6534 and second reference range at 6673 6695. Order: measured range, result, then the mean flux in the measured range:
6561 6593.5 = 1.15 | 14.9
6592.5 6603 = 0.53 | 14.6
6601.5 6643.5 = 0.37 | 15.2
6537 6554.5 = 0.55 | 15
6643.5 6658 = 0.43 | 14.8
